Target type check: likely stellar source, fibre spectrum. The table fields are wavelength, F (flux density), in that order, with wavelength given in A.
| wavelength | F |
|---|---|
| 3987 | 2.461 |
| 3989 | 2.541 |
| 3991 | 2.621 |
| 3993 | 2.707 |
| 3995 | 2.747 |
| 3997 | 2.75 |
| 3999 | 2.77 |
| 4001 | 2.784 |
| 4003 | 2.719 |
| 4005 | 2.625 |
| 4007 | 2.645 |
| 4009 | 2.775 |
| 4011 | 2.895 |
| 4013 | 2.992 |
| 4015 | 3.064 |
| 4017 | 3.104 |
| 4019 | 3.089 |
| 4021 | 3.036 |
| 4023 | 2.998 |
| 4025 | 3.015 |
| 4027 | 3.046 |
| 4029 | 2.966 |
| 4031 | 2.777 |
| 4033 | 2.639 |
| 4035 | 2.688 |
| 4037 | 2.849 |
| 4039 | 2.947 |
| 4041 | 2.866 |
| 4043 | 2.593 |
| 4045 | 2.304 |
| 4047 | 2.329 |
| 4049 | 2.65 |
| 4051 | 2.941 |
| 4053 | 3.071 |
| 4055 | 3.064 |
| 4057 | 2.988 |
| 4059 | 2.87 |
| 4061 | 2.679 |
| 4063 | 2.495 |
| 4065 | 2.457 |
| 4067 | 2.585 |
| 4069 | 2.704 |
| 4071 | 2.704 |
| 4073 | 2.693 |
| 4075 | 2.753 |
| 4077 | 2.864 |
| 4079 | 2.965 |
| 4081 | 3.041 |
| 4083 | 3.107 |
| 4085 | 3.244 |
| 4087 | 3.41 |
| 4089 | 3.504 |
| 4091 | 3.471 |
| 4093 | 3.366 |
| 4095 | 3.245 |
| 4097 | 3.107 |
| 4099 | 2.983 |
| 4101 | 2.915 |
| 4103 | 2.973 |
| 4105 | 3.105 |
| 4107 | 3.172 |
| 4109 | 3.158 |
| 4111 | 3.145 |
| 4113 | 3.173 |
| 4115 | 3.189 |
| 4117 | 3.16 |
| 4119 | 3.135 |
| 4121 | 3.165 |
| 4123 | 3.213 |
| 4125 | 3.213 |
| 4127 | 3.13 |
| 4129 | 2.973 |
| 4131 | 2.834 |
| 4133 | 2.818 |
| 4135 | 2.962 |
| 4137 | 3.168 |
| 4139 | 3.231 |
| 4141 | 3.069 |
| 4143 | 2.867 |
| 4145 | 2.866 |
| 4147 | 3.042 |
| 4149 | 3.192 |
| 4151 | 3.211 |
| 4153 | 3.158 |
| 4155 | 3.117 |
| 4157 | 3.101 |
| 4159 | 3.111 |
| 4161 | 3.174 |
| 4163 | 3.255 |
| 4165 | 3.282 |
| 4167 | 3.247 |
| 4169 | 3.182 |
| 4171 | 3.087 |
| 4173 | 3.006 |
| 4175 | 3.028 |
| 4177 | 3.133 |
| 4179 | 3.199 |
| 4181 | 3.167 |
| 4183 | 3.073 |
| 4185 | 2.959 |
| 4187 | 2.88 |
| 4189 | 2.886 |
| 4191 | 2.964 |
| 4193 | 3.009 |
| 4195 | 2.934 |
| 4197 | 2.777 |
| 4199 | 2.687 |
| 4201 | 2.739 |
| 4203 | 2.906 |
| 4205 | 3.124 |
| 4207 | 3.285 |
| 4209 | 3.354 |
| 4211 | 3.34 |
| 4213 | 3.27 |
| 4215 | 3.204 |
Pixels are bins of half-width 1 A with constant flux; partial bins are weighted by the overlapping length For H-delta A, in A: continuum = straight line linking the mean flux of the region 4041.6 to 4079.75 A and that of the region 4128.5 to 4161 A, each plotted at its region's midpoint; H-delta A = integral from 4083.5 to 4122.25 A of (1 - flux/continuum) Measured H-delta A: -4.1 A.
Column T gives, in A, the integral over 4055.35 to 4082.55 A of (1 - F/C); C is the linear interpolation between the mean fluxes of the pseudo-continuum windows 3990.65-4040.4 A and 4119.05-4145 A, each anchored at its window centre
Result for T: 1.6 A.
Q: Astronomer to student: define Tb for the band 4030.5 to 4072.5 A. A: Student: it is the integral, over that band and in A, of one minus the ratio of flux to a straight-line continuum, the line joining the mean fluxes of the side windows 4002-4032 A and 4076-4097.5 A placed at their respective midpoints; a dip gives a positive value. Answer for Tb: 4.7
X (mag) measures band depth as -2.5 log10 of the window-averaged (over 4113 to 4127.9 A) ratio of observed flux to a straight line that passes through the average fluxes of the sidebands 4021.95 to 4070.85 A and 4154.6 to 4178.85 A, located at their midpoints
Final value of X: -0.06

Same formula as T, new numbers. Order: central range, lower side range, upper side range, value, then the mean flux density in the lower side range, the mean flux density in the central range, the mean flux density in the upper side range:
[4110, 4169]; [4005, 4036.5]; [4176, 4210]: -2.74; 2.9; 3.11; 3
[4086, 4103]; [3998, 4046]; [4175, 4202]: -2.01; 2.84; 3.23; 2.96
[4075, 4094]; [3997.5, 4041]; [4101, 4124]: -0.85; 2.88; 3.19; 3.13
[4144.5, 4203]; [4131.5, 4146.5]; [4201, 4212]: 0.52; 2.99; 3.05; 3.16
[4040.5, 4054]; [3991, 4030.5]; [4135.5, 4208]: 1.12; 2.87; 2.67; 3.06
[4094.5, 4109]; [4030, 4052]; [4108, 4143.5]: -0.45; 2.69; 3.07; 3.09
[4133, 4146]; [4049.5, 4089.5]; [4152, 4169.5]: 0.43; 2.9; 3.01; 3.18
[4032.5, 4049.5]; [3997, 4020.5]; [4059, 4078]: 0.65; 2.86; 2.65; 2.67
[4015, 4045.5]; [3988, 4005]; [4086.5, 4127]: -0.33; 2.7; 2.88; 3.19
